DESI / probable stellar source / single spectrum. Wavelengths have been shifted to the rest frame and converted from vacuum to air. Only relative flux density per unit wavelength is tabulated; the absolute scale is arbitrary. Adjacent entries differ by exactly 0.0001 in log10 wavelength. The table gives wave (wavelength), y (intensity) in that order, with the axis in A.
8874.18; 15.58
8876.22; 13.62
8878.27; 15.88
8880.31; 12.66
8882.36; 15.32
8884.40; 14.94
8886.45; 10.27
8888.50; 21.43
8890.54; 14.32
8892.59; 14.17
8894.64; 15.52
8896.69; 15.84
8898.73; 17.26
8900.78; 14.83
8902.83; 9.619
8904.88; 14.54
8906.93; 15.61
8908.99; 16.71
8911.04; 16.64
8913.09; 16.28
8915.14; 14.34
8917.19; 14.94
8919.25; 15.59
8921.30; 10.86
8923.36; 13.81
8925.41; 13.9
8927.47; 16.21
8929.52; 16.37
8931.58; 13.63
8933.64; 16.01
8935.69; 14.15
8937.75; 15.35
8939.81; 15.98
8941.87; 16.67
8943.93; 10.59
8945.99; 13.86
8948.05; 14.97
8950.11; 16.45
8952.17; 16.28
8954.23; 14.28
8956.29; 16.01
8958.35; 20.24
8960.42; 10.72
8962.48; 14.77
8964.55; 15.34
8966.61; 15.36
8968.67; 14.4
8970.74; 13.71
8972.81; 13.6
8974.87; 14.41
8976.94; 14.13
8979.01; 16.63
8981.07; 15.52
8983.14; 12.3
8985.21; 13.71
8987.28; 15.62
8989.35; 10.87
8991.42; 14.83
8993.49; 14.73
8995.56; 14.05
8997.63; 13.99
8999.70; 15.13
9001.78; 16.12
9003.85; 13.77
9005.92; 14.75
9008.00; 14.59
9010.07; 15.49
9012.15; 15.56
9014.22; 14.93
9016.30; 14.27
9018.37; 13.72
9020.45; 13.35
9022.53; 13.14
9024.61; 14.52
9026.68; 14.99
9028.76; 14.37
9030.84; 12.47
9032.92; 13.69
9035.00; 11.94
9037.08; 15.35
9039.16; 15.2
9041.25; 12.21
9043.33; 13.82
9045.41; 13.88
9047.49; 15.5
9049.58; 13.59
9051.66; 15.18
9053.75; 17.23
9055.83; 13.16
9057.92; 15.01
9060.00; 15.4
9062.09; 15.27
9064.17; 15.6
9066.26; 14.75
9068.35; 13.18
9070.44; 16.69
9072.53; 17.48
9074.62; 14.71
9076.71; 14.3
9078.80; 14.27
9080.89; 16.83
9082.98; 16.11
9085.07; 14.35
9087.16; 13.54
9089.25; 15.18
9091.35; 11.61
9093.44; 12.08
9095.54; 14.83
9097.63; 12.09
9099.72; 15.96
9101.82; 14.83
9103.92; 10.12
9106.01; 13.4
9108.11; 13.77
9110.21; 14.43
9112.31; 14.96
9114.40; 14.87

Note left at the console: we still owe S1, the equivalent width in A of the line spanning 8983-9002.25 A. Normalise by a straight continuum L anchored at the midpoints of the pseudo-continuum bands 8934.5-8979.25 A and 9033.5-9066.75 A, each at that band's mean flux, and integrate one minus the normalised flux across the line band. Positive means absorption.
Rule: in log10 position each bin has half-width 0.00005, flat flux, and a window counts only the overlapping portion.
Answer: 0.77 A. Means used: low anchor 14.9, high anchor 14.6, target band 14.2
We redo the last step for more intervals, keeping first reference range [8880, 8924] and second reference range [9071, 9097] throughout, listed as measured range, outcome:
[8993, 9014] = -0.2 A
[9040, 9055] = 0.2 A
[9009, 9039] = 1.1 A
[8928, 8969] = -0.9 A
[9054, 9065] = -0.3 A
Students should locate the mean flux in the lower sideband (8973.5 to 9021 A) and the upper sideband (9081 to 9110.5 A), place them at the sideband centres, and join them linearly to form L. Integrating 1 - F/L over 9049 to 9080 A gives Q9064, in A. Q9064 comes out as -2.35 A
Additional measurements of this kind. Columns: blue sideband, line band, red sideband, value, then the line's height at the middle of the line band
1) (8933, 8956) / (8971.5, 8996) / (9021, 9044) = 0.4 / 14.4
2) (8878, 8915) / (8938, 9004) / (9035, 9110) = 0.6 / 14.8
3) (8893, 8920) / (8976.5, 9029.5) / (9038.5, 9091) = 1.9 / 15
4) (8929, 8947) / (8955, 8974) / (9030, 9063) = -0.4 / 14.6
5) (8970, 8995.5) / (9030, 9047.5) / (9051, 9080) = 1.4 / 14.8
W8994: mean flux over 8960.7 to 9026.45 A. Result 14.4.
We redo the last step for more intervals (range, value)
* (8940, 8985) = 14.8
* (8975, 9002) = 14.4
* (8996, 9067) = 14.5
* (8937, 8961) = 15.2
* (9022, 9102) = 14.5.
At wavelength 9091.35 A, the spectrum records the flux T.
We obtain 11.61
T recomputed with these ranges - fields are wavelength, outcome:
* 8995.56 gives 14.05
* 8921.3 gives 10.86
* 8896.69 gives 15.84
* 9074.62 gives 14.71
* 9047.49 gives 15.5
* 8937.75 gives 15.35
